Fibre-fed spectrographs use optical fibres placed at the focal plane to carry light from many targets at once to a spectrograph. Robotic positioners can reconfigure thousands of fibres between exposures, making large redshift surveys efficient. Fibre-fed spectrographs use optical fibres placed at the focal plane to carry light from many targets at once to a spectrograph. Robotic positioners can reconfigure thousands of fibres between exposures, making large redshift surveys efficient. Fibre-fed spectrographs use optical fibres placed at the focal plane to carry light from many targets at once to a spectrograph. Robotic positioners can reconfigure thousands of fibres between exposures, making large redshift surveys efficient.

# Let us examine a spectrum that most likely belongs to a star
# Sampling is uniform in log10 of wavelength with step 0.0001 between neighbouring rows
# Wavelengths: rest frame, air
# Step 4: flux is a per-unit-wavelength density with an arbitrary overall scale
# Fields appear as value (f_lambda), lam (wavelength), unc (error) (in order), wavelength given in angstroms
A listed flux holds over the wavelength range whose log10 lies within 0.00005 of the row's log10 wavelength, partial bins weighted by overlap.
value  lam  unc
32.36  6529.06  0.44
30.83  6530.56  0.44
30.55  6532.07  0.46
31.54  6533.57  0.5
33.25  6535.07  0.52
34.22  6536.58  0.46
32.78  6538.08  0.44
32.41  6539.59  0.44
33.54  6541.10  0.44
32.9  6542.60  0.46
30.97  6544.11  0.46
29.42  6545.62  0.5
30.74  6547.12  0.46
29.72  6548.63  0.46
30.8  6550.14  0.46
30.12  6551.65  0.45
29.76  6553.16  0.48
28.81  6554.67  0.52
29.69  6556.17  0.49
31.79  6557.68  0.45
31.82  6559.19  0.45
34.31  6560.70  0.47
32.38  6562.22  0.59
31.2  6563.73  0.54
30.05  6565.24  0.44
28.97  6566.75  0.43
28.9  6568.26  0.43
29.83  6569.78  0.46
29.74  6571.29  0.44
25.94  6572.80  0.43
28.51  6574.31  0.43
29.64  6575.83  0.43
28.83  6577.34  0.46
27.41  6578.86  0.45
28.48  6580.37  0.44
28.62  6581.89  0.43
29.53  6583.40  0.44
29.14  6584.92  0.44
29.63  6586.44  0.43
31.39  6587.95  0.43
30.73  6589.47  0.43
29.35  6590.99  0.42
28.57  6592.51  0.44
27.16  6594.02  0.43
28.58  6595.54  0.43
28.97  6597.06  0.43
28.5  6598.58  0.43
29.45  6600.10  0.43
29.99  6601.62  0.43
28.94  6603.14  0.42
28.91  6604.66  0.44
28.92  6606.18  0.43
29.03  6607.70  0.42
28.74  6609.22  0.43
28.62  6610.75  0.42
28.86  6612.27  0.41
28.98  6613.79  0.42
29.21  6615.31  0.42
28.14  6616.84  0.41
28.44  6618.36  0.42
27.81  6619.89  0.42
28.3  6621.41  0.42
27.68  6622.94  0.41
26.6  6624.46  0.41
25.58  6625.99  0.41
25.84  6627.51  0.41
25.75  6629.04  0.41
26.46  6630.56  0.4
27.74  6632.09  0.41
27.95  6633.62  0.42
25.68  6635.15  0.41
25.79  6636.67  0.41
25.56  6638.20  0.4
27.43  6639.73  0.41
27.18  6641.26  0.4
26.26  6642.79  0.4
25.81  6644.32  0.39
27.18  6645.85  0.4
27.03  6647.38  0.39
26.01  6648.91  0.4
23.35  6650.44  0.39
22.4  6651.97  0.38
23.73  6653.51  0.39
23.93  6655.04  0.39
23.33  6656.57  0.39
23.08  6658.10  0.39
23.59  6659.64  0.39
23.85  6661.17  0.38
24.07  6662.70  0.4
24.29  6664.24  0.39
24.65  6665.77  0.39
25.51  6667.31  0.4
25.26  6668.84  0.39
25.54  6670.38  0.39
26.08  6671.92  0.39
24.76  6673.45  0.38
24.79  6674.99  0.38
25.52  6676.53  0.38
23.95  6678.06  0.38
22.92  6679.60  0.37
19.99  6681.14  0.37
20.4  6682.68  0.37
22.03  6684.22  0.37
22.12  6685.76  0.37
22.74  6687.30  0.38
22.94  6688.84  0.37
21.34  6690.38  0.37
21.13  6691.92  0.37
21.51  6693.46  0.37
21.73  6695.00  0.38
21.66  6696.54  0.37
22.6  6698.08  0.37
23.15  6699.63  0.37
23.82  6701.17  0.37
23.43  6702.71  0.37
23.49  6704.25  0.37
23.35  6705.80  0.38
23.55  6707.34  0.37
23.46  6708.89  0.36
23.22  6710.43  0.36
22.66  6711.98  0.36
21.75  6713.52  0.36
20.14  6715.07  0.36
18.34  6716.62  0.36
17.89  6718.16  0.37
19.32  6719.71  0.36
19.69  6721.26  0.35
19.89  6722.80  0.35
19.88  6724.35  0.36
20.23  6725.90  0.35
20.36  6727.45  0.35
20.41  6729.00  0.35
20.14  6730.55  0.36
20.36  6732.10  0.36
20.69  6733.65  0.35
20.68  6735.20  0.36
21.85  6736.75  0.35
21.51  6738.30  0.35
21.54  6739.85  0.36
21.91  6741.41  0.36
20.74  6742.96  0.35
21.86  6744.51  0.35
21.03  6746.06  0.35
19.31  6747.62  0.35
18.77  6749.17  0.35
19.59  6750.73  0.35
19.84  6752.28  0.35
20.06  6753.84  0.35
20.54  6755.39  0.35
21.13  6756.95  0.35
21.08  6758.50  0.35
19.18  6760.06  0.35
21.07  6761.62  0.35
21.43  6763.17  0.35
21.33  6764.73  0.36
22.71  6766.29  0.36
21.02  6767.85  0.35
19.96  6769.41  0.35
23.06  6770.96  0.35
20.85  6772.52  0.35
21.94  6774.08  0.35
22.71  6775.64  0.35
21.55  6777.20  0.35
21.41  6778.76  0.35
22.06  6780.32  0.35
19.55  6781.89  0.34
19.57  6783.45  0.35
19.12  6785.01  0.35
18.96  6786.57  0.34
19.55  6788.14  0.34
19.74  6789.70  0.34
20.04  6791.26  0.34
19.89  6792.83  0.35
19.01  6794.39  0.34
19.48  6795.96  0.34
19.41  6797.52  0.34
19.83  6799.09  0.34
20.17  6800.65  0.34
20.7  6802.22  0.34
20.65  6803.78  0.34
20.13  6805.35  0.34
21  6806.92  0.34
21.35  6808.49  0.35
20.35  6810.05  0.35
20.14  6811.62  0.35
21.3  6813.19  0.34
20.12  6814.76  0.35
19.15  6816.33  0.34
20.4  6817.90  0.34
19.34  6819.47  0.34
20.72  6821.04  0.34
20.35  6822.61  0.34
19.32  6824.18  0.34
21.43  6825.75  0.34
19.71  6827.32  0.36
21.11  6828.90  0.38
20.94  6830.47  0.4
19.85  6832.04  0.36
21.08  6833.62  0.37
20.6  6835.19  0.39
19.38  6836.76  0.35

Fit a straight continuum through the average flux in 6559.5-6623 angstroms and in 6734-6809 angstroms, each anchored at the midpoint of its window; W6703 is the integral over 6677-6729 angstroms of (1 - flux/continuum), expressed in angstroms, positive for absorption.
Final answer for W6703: 4.8 angstroms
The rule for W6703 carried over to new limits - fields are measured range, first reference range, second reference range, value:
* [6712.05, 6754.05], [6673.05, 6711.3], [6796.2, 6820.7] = 3.0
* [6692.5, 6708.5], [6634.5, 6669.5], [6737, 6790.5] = 0.2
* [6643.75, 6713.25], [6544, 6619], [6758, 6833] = 5.1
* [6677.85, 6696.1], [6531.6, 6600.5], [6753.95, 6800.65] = 2.1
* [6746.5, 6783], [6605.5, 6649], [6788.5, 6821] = 1.4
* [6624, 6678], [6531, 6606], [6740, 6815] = 2.1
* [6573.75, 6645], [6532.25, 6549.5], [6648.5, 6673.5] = -1.5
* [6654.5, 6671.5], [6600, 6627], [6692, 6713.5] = 0.6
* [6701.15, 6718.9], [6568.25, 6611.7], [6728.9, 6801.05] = 0.9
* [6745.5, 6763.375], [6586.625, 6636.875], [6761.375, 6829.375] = 1.6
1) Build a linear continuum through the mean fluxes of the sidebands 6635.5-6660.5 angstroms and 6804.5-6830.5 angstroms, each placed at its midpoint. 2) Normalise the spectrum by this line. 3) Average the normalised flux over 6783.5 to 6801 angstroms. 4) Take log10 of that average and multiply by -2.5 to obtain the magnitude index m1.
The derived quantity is 0.08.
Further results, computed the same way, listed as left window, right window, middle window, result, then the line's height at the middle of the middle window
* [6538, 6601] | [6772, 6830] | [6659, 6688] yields 0.081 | 25.6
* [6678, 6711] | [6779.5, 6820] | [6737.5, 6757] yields 0.034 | 21.2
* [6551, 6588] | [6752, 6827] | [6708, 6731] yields 0.145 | 23.4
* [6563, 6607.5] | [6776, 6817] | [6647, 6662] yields 0.096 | 26.2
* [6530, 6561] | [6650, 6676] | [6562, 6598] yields 0.004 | 29.3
